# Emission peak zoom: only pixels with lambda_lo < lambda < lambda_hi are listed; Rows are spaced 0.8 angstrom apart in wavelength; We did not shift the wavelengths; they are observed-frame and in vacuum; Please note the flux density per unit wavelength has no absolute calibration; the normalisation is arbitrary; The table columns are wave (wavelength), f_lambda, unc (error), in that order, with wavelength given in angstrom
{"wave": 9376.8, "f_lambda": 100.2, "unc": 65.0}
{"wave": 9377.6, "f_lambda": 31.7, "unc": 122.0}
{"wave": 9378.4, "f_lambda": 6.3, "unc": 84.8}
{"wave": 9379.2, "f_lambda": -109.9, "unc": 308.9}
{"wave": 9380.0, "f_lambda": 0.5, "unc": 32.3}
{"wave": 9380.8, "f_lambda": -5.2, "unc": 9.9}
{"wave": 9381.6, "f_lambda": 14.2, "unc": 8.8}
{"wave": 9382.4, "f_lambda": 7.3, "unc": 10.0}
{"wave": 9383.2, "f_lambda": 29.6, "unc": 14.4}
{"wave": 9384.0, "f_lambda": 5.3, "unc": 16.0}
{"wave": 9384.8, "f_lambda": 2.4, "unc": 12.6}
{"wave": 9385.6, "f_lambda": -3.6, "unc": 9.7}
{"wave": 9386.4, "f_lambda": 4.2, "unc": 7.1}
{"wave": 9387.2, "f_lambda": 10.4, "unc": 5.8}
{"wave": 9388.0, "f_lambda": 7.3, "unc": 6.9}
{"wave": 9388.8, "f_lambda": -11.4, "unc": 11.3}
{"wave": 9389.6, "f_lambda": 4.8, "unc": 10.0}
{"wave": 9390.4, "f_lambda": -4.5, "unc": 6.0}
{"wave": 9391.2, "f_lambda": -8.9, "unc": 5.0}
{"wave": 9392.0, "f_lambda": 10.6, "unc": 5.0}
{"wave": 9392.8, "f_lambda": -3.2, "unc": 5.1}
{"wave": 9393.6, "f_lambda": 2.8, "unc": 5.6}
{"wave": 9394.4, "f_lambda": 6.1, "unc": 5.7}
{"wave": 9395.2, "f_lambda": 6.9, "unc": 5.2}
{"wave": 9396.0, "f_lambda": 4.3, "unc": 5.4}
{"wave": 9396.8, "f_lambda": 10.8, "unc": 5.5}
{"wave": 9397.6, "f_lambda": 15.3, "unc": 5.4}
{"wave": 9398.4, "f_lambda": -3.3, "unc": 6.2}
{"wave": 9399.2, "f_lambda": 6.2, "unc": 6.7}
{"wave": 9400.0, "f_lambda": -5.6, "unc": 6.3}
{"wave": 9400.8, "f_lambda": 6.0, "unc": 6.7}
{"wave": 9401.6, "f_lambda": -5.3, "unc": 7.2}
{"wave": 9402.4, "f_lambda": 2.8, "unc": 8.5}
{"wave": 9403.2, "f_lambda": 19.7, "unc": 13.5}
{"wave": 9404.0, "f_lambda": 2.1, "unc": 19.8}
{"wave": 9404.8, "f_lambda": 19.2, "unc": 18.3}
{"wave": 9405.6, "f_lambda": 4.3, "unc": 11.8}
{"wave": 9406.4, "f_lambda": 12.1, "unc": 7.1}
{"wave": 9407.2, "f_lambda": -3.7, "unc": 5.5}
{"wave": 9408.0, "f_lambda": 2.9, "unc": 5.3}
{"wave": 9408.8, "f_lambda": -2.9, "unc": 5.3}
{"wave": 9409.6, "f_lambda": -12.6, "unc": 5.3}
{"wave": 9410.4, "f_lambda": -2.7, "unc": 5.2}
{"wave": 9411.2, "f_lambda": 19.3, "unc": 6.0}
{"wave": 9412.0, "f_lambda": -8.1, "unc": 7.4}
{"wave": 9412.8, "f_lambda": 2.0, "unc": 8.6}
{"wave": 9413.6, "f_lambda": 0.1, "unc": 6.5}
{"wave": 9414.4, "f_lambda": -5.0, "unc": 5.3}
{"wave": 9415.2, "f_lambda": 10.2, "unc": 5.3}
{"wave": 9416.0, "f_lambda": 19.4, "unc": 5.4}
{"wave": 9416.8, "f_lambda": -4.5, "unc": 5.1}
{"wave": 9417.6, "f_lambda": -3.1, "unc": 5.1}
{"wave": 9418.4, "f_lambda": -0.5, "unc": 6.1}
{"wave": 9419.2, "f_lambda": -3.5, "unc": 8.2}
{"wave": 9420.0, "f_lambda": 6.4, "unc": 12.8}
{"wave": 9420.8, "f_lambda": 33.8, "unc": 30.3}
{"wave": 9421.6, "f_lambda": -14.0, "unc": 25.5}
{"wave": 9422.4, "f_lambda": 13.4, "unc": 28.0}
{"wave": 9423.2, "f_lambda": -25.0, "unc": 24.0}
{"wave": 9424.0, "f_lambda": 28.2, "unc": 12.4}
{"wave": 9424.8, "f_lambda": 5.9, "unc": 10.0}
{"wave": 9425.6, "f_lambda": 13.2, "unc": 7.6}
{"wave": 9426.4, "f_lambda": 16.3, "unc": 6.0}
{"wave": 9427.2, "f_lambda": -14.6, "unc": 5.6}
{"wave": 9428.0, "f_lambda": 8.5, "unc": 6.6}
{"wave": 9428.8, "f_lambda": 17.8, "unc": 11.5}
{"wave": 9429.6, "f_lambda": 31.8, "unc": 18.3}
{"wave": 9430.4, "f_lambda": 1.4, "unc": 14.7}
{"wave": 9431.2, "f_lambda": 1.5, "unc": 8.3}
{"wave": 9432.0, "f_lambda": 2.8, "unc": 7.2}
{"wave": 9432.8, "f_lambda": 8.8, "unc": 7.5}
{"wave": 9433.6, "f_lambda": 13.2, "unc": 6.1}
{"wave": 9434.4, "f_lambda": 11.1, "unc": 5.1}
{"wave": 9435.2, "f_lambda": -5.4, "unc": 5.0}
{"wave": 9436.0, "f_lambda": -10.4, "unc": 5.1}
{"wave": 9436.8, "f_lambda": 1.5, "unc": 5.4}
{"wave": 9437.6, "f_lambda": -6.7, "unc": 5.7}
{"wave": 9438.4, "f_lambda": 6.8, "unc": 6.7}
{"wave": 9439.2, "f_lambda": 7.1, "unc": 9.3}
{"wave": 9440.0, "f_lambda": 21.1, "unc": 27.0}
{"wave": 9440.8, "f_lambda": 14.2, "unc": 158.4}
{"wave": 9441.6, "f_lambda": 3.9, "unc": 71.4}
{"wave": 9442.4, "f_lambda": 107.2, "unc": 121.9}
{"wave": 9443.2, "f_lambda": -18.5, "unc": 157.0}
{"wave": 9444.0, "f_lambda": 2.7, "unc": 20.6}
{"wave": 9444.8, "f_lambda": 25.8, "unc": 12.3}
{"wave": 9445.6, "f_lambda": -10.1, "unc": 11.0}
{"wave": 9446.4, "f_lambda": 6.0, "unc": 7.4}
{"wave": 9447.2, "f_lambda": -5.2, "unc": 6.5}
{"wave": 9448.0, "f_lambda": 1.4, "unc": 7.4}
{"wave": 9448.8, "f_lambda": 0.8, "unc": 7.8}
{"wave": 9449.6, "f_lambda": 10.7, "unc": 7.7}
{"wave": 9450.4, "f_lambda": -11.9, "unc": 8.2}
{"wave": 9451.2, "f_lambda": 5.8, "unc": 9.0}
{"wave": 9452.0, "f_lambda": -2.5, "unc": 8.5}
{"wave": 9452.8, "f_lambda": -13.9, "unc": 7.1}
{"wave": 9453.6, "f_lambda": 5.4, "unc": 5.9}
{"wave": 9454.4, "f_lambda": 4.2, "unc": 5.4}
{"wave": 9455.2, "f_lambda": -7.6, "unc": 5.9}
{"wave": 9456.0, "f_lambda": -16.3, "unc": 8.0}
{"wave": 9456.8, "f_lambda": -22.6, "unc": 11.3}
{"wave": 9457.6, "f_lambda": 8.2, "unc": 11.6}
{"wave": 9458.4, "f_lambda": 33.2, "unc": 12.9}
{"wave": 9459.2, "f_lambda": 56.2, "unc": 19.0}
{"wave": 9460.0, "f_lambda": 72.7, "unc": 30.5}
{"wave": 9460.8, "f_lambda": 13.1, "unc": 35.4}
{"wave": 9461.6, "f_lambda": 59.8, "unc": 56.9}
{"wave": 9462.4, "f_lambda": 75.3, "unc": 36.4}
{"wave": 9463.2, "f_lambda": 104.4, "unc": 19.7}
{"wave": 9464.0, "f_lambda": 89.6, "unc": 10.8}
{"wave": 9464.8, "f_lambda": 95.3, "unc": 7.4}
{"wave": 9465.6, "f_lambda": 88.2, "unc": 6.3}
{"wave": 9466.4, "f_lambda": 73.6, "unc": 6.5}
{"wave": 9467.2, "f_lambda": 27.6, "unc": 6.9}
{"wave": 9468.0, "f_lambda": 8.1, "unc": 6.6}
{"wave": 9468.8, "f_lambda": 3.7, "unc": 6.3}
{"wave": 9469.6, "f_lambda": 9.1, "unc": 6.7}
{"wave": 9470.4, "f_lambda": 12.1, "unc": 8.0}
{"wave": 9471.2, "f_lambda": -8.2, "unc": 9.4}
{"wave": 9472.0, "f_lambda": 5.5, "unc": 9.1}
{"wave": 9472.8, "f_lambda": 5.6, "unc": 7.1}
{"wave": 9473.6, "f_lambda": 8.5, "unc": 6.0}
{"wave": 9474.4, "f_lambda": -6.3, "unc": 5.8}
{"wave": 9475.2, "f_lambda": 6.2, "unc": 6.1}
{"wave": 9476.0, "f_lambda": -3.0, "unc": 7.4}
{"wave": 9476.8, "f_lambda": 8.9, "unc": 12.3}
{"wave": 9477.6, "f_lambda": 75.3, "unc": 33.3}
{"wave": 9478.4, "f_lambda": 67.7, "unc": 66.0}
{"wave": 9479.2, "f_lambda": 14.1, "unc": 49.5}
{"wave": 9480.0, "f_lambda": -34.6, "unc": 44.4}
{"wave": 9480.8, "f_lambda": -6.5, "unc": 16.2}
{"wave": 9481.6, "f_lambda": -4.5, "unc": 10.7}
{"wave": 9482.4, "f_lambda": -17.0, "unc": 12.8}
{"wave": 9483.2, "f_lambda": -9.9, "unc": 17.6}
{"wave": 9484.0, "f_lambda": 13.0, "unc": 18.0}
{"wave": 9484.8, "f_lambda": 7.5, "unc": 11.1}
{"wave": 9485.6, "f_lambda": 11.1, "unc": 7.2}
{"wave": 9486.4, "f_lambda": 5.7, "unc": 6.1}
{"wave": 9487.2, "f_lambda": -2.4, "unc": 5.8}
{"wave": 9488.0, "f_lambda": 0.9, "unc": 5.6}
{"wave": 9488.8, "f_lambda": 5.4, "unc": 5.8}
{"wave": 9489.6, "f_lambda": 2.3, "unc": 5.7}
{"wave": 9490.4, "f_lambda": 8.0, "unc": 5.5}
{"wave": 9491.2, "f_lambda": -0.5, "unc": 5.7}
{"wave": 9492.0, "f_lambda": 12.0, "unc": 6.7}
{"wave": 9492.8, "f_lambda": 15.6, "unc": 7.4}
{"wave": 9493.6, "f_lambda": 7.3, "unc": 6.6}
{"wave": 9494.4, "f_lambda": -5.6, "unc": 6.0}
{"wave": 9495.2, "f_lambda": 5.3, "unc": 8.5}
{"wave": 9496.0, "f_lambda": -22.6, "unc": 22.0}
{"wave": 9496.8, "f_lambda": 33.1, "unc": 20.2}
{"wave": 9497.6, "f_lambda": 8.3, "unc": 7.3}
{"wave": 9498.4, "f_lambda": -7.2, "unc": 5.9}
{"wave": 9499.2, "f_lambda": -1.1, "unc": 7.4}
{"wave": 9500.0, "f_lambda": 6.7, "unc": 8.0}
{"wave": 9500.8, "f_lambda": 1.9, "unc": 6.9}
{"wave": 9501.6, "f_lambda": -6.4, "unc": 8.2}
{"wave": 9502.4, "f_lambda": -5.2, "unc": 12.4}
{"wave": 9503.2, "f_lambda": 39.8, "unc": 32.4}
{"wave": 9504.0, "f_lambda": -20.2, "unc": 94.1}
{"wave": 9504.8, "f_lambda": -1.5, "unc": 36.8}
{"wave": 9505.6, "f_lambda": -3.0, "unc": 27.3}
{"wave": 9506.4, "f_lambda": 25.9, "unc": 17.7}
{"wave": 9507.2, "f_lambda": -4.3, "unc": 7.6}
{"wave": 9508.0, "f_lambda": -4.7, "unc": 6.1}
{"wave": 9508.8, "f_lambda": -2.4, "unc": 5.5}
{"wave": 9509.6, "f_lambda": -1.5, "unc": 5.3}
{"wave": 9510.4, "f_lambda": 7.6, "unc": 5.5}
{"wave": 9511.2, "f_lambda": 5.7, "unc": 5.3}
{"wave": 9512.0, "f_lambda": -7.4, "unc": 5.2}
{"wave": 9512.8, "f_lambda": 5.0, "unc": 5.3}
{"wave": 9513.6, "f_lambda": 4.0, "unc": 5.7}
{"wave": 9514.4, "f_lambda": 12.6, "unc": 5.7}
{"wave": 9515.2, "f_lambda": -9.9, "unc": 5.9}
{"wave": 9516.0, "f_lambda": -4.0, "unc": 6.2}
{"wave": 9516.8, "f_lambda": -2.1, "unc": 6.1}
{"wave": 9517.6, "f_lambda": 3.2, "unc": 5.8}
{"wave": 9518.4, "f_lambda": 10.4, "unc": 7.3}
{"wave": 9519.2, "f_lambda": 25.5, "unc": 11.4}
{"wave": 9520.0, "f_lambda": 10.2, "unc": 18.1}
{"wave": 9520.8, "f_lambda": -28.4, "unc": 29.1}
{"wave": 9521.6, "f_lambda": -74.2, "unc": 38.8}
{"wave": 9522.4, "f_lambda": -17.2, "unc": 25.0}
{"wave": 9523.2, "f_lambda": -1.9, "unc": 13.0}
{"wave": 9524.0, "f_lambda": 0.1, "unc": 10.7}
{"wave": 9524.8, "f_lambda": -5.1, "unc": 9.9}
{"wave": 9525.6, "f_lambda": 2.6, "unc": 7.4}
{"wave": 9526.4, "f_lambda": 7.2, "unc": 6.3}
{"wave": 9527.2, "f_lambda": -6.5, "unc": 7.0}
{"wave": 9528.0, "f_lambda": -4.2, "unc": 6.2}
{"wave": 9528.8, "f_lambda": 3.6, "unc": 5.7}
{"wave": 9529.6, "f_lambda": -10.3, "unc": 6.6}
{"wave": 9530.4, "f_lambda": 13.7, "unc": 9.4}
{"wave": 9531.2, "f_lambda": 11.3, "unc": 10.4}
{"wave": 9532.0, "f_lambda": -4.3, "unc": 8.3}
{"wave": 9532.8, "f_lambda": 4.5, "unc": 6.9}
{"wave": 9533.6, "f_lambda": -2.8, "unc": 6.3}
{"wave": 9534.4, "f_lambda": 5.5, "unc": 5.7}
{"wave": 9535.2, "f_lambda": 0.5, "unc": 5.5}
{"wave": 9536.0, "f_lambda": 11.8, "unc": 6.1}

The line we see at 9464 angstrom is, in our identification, [O III] 5007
